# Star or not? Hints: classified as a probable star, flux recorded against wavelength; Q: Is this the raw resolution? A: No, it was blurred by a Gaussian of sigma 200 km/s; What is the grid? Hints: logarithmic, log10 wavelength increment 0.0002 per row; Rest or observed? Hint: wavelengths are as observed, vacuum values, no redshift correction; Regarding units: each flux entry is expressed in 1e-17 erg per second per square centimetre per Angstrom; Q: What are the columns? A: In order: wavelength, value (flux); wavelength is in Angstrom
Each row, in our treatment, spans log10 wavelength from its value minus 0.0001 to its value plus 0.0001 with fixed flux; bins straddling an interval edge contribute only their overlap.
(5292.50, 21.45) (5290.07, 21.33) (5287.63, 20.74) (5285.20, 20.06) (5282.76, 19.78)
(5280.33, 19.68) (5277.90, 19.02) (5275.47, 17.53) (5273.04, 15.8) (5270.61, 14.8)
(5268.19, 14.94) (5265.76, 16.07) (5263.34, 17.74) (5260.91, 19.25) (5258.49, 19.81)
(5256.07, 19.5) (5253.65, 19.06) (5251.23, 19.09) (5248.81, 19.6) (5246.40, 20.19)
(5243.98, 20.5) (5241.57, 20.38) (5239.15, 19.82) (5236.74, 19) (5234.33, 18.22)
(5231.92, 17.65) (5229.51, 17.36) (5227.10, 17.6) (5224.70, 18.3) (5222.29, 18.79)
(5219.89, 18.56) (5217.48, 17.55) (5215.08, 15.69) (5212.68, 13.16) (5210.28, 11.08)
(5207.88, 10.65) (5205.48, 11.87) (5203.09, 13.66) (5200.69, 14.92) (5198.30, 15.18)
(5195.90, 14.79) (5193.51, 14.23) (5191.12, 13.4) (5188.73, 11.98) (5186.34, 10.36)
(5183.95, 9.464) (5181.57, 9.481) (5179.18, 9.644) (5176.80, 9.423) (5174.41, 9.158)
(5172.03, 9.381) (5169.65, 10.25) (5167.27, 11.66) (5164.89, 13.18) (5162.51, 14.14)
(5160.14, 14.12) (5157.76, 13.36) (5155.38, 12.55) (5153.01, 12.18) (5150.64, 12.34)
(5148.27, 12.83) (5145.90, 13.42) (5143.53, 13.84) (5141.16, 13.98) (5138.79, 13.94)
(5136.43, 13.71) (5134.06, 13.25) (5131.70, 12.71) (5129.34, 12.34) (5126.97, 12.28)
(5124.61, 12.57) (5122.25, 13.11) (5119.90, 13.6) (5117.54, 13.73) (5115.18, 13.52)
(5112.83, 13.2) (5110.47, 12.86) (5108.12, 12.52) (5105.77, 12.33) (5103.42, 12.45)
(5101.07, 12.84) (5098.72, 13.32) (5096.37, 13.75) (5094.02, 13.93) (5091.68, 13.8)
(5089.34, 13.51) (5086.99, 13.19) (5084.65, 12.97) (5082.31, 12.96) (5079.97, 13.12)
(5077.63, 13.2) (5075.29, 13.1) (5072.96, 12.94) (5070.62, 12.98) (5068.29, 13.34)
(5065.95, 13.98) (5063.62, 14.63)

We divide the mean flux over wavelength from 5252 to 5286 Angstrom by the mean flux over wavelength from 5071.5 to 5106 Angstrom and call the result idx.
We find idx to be 1.37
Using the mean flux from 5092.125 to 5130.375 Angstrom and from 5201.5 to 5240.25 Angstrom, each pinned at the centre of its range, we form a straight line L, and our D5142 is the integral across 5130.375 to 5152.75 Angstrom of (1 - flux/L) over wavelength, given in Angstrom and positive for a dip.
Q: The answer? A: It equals 0.99 Angstrom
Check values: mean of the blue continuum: 13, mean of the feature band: 13.3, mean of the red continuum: 16.2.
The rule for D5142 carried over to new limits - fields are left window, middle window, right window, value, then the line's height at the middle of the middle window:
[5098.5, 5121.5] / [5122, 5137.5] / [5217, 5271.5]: 1.1 Angstrom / 13.8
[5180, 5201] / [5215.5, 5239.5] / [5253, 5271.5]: -4.7 Angstrom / 15.2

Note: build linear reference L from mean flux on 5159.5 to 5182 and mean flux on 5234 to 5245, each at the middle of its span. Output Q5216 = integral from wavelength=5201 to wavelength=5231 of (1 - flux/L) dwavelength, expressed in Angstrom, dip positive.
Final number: 2.6 Angstrom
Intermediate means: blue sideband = 11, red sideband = 19.7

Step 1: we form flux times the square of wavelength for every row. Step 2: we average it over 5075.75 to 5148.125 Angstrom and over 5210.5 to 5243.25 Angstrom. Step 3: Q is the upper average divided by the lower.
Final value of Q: 1.40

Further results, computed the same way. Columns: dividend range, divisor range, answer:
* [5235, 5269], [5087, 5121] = 1.52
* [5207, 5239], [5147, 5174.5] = 1.39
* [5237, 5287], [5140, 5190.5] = 1.65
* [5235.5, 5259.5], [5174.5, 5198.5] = 1.75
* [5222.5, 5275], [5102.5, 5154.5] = 1.47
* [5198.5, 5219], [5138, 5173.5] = 1.10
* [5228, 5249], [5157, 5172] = 1.58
